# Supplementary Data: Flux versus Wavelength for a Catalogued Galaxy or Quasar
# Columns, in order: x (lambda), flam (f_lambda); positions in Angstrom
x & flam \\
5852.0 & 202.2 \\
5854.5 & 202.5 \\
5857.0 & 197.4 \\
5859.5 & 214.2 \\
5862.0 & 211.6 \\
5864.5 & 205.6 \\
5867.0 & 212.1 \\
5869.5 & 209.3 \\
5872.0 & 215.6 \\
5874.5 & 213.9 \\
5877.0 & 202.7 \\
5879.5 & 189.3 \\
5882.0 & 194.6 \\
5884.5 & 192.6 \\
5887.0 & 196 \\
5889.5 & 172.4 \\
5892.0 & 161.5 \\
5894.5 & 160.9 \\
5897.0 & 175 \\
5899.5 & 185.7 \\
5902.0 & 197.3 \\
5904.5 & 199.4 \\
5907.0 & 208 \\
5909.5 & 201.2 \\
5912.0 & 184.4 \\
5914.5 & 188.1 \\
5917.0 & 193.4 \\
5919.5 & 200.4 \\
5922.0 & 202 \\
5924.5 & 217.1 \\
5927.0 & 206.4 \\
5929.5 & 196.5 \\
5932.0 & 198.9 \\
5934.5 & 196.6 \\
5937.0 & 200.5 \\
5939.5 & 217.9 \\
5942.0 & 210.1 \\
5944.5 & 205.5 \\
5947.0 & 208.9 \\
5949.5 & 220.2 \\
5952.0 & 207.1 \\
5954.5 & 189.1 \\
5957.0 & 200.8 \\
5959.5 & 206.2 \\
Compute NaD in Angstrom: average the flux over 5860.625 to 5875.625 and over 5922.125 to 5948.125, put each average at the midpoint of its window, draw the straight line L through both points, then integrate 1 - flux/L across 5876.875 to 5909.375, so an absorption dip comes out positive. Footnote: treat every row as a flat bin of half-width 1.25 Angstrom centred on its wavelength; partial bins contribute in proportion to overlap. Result 3.4 Angstrom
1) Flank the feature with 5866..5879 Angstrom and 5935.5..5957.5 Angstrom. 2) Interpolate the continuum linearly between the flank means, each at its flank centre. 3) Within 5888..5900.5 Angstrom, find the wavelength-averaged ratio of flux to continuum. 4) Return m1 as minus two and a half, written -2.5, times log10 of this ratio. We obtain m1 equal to 0.21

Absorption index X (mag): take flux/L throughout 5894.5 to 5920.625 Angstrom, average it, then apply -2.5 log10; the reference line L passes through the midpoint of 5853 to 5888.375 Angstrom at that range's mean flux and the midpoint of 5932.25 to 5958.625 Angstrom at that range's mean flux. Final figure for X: 0.07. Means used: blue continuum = 204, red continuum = 205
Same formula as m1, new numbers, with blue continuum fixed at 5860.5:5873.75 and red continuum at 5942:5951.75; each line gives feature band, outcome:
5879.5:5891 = 0.12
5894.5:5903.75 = 0.15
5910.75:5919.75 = 0.11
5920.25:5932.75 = 0.03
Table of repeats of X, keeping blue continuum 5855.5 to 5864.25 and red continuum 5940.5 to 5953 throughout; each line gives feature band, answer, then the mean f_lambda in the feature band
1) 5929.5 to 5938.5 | 0.06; 199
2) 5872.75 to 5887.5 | 0.05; 199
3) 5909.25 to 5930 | 0.06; 199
